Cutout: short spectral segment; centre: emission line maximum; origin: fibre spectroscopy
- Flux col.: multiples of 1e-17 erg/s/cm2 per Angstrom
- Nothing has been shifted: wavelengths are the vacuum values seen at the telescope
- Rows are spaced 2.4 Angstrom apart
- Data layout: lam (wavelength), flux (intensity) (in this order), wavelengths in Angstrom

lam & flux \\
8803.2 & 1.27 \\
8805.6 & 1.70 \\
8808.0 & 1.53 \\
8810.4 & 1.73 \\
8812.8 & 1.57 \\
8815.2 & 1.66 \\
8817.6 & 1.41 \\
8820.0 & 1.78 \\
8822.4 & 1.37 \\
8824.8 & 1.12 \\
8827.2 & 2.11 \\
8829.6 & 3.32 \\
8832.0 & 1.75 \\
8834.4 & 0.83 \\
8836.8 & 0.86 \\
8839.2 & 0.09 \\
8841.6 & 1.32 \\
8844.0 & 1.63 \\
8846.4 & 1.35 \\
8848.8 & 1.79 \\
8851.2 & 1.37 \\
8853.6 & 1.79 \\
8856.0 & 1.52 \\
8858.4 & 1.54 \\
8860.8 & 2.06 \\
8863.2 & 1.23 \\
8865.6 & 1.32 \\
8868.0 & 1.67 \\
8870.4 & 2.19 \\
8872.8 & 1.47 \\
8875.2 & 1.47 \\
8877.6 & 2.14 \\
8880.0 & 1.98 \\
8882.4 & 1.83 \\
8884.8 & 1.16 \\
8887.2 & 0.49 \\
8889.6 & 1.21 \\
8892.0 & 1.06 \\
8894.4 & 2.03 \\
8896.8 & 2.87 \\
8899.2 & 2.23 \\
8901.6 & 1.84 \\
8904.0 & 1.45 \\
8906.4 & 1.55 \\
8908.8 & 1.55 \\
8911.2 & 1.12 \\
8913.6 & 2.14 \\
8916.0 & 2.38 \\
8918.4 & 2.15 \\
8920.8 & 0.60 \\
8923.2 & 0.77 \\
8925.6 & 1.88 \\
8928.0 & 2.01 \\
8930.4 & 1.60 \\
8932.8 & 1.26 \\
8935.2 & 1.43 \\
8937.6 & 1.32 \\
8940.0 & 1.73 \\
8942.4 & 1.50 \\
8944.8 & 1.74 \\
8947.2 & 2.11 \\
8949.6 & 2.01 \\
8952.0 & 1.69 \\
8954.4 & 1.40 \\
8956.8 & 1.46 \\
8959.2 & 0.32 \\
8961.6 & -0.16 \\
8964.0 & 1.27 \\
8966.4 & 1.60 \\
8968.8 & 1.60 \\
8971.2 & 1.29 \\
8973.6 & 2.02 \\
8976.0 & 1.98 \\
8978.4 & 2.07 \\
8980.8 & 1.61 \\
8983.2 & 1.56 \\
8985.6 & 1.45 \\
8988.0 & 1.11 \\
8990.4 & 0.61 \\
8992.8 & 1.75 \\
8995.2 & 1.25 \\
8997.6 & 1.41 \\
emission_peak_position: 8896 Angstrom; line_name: [S II] 6716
